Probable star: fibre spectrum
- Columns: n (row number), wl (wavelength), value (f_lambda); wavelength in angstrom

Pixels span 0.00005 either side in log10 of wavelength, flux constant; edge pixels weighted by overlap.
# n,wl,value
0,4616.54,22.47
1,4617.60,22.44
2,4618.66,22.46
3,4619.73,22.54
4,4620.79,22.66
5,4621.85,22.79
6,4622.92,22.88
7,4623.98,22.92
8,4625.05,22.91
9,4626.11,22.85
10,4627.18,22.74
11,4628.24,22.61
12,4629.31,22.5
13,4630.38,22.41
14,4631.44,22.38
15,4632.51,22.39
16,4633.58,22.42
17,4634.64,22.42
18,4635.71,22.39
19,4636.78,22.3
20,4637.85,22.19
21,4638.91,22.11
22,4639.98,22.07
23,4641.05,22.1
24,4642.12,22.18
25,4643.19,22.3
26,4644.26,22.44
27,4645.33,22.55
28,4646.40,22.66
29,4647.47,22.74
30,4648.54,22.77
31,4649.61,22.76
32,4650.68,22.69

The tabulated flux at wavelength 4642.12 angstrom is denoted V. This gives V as 22.18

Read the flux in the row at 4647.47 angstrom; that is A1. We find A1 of 22.74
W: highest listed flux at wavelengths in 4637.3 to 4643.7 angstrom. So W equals 22.3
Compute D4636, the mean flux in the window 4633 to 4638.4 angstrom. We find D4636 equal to 22.4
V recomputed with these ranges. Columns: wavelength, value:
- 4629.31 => 22.5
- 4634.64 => 22.42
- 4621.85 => 22.79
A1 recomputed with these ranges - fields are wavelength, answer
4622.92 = 22.88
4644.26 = 22.44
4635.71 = 22.39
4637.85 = 22.19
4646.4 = 22.66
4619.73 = 22.54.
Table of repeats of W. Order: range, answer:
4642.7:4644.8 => 22.44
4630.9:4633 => 22.39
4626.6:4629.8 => 22.74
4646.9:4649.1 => 22.77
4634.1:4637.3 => 22.42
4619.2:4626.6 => 22.92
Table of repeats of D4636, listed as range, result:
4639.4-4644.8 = 22.2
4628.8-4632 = 22.4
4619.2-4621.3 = 22.6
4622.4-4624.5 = 23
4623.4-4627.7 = 22.9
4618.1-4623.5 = 22.7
